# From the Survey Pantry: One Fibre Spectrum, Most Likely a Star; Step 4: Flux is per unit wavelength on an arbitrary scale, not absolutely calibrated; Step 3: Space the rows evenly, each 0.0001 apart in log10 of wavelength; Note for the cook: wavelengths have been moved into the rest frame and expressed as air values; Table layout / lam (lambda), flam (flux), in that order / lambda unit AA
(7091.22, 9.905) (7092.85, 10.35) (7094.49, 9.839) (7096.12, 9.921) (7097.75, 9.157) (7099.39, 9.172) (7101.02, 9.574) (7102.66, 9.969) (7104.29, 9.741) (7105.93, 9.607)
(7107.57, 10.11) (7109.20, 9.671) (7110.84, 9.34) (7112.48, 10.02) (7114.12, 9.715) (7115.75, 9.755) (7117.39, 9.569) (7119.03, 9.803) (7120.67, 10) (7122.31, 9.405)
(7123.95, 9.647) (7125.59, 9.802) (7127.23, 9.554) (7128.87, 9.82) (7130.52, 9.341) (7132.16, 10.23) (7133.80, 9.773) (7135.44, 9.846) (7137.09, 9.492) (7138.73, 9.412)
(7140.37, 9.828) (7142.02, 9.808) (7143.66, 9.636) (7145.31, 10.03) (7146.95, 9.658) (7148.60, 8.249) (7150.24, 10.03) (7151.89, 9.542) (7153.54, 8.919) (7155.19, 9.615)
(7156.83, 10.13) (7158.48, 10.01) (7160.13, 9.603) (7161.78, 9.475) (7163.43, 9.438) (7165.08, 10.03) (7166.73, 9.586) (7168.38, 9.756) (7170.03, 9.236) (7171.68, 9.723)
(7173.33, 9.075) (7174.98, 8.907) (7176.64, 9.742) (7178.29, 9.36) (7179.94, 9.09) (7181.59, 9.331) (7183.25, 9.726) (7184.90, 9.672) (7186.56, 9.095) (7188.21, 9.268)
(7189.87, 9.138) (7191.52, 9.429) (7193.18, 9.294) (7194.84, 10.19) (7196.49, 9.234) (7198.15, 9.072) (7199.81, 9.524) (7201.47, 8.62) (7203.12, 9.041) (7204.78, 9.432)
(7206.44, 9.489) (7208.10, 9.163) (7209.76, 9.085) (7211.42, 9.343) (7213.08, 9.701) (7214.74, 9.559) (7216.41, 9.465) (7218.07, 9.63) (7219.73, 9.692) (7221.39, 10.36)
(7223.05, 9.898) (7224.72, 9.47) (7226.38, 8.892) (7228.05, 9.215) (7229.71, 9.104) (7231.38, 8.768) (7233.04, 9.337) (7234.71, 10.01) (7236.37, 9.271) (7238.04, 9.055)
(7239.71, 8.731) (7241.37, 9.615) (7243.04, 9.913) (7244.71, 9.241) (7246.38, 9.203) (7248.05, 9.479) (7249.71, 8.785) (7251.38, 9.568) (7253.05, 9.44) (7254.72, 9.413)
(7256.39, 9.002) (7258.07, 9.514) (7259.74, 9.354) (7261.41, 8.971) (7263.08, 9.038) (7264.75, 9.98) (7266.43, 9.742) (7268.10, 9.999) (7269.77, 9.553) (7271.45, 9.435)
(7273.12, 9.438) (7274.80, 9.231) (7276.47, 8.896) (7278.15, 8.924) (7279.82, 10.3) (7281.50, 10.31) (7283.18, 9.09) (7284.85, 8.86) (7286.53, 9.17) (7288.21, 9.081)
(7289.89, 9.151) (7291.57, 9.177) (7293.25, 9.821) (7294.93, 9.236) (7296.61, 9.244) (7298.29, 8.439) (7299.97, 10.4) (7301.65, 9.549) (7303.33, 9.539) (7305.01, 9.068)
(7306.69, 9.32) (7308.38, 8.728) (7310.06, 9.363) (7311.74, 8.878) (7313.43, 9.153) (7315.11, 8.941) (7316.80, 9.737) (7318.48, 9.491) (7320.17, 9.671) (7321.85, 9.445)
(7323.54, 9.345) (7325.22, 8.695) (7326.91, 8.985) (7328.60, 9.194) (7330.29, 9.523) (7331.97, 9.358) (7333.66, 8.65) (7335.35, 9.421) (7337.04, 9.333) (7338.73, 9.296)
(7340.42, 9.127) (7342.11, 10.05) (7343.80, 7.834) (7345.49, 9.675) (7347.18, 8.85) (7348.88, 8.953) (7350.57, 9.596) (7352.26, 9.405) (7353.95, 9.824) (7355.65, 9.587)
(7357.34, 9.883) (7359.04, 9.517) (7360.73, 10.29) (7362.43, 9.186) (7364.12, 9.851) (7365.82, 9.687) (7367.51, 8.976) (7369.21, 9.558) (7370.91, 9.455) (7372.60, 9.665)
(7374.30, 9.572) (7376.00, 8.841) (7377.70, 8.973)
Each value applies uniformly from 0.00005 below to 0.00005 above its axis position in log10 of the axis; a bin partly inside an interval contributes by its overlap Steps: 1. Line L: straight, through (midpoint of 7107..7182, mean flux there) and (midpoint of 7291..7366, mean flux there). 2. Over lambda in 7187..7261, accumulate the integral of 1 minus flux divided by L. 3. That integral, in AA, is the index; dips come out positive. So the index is 1.0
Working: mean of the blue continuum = 9.61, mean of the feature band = 9.36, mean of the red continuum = 9.34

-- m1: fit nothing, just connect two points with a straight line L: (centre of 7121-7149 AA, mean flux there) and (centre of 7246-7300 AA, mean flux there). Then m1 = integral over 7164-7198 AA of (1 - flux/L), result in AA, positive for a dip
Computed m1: 0.4 AA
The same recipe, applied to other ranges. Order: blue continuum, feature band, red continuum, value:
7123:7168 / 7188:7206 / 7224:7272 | 0.4 AA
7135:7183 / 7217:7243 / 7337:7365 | 0.2 AA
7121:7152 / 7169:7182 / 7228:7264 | 0.3 AA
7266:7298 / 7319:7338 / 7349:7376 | 0.5 AA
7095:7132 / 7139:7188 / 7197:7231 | 0.0 AA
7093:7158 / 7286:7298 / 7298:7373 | 0.2 AA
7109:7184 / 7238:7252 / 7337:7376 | 0.3 AA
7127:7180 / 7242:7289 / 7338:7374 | 0.6 AA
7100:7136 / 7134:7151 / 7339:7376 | 0.2 AA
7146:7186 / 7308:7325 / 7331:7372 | 0.3 AA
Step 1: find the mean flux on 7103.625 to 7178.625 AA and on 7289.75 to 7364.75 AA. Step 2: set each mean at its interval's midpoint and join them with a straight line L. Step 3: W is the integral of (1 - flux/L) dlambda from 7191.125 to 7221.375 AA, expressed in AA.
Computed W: 0.4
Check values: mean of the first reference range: 9.63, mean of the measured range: 9.41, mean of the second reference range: 9.33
